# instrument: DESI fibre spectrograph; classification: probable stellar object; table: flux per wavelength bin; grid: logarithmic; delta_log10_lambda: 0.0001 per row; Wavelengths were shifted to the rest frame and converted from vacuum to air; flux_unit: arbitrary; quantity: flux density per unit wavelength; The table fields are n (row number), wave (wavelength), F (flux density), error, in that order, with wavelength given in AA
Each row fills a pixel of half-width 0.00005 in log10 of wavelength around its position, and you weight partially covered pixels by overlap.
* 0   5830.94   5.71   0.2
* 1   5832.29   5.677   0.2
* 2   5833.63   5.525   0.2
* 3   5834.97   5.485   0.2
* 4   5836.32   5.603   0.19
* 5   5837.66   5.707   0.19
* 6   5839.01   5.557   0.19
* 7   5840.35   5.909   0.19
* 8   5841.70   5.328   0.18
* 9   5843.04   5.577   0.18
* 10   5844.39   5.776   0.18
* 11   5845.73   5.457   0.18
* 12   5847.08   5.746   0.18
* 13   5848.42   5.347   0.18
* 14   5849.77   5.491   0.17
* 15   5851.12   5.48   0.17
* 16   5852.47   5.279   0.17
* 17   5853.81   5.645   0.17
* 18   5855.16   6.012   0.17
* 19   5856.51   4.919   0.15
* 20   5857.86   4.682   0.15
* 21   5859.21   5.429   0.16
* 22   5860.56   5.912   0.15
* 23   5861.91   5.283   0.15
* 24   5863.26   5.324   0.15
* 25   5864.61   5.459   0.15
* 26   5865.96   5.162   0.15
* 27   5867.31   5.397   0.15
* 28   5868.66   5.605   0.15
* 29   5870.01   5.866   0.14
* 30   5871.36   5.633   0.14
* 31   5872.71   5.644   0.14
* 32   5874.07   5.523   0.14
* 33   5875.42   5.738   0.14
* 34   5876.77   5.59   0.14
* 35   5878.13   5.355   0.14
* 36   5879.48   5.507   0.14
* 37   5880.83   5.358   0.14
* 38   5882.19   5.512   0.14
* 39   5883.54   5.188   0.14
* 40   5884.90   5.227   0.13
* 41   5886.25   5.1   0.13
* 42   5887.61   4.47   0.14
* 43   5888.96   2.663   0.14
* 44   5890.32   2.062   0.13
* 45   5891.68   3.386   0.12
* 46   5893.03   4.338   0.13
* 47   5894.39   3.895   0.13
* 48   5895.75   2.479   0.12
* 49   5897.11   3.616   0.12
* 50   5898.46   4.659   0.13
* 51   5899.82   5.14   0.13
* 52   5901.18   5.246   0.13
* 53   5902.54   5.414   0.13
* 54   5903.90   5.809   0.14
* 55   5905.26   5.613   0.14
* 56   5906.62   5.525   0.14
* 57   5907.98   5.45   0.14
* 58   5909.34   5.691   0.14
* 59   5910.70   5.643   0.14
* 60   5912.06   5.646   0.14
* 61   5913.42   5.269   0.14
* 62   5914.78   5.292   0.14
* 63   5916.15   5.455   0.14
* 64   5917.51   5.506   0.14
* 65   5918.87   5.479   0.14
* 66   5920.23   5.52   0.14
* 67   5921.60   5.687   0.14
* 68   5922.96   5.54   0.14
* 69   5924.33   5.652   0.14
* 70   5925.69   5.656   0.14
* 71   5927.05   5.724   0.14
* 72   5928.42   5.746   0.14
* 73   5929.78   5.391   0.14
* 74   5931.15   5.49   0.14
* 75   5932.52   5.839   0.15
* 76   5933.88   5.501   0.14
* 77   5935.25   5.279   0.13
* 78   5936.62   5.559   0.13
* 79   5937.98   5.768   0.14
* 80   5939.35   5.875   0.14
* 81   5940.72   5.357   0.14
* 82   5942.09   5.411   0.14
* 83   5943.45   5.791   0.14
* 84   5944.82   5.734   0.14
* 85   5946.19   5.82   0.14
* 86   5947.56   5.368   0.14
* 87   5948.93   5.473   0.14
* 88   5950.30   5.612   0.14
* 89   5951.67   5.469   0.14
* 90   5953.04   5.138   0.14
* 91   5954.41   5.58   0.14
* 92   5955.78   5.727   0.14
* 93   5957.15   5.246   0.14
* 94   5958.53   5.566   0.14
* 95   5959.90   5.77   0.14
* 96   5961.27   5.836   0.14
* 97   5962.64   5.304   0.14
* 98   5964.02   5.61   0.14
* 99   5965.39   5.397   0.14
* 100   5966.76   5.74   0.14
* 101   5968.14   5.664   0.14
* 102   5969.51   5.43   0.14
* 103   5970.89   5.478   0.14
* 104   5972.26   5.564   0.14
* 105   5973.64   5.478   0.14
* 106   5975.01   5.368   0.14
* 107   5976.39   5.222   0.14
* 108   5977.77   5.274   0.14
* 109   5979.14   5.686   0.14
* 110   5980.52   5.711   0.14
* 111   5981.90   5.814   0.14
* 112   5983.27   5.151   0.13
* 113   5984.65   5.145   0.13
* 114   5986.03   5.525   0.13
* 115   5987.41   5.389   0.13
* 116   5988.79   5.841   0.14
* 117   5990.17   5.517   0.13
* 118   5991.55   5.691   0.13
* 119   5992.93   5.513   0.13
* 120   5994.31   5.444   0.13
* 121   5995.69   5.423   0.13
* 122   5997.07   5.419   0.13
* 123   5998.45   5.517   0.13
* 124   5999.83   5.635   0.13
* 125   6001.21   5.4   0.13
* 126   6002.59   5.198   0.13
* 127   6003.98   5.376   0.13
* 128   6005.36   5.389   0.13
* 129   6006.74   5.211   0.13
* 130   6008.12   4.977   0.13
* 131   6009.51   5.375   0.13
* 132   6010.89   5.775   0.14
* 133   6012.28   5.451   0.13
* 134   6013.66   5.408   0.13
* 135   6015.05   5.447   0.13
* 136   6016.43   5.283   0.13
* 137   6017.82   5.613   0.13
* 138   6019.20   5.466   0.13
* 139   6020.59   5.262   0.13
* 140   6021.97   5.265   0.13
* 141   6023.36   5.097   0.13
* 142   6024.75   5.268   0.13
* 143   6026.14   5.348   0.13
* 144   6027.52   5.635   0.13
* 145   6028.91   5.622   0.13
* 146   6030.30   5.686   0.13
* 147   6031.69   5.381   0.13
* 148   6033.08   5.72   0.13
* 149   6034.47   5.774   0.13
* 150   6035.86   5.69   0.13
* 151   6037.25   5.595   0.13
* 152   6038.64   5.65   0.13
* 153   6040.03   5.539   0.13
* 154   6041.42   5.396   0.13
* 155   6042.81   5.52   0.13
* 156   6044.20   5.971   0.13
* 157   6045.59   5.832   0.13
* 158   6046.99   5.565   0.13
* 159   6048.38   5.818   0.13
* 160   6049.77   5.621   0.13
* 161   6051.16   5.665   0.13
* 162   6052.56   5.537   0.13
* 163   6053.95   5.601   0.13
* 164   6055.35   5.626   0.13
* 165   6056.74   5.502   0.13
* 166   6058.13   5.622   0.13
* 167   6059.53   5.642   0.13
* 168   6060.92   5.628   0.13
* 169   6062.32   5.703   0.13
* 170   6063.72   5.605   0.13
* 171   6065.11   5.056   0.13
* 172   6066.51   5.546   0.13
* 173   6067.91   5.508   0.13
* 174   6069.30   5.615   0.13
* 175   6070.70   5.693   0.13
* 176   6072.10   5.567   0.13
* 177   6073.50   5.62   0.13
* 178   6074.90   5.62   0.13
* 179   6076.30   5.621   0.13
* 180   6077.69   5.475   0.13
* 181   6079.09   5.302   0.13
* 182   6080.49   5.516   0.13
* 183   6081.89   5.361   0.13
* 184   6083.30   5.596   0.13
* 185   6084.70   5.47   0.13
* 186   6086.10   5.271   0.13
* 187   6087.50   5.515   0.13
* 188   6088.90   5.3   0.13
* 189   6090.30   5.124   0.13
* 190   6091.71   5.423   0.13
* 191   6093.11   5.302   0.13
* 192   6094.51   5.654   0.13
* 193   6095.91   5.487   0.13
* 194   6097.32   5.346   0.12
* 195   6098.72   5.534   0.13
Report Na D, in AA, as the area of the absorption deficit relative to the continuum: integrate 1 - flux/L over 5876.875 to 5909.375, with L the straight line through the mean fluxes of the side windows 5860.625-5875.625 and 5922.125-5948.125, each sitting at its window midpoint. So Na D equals 5.0 AA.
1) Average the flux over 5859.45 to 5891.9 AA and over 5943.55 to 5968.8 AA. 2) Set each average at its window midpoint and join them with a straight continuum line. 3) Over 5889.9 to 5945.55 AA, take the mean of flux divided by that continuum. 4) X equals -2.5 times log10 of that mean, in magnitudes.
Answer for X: 0.03 mag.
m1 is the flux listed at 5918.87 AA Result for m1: 5.479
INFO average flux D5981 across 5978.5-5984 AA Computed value 5.59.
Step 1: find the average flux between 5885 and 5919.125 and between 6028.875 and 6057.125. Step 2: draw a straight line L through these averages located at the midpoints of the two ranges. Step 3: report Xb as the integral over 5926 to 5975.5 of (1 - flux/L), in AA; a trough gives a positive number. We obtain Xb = -4.9 AA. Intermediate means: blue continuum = 4.75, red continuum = 5.64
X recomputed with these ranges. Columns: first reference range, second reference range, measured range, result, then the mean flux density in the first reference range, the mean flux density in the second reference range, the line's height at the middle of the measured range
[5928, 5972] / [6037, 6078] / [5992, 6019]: 0.03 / 5.56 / 5.6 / 5.58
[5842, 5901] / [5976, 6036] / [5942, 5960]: -0.05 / 5.05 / 5.45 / 5.29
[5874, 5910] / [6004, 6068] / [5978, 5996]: -0.05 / 4.79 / 5.52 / 5.27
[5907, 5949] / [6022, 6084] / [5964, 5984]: 0.01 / 5.57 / 5.56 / 5.57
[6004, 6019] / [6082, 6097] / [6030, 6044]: -0.04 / 5.4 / 5.41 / 5.4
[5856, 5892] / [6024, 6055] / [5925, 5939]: -0.07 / 5.09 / 5.61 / 5.27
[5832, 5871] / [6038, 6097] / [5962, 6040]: 0.01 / 5.5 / 5.54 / 5.53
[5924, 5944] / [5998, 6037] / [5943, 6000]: 0.00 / 5.6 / 5.44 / 5.53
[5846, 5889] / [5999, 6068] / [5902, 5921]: -0.02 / 5.37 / 5.51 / 5.41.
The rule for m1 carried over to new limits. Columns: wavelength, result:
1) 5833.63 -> 5.525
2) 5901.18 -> 5.246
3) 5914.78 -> 5.292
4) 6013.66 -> 5.408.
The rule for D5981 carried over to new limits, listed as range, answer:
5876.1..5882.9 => 5.46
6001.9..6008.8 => 5.23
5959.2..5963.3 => 5.65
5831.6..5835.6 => 5.56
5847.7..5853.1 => 5.4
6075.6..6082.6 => 5.45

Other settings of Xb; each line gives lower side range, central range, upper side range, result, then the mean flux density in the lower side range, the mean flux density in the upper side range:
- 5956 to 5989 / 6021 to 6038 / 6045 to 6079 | 0.2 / 5.51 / 5.59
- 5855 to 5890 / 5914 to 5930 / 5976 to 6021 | -0.7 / 5.25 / 5.44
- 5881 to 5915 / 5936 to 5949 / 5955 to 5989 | -1.1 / 4.74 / 5.51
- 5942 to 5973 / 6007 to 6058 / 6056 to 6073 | 0.3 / 5.56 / 5.56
